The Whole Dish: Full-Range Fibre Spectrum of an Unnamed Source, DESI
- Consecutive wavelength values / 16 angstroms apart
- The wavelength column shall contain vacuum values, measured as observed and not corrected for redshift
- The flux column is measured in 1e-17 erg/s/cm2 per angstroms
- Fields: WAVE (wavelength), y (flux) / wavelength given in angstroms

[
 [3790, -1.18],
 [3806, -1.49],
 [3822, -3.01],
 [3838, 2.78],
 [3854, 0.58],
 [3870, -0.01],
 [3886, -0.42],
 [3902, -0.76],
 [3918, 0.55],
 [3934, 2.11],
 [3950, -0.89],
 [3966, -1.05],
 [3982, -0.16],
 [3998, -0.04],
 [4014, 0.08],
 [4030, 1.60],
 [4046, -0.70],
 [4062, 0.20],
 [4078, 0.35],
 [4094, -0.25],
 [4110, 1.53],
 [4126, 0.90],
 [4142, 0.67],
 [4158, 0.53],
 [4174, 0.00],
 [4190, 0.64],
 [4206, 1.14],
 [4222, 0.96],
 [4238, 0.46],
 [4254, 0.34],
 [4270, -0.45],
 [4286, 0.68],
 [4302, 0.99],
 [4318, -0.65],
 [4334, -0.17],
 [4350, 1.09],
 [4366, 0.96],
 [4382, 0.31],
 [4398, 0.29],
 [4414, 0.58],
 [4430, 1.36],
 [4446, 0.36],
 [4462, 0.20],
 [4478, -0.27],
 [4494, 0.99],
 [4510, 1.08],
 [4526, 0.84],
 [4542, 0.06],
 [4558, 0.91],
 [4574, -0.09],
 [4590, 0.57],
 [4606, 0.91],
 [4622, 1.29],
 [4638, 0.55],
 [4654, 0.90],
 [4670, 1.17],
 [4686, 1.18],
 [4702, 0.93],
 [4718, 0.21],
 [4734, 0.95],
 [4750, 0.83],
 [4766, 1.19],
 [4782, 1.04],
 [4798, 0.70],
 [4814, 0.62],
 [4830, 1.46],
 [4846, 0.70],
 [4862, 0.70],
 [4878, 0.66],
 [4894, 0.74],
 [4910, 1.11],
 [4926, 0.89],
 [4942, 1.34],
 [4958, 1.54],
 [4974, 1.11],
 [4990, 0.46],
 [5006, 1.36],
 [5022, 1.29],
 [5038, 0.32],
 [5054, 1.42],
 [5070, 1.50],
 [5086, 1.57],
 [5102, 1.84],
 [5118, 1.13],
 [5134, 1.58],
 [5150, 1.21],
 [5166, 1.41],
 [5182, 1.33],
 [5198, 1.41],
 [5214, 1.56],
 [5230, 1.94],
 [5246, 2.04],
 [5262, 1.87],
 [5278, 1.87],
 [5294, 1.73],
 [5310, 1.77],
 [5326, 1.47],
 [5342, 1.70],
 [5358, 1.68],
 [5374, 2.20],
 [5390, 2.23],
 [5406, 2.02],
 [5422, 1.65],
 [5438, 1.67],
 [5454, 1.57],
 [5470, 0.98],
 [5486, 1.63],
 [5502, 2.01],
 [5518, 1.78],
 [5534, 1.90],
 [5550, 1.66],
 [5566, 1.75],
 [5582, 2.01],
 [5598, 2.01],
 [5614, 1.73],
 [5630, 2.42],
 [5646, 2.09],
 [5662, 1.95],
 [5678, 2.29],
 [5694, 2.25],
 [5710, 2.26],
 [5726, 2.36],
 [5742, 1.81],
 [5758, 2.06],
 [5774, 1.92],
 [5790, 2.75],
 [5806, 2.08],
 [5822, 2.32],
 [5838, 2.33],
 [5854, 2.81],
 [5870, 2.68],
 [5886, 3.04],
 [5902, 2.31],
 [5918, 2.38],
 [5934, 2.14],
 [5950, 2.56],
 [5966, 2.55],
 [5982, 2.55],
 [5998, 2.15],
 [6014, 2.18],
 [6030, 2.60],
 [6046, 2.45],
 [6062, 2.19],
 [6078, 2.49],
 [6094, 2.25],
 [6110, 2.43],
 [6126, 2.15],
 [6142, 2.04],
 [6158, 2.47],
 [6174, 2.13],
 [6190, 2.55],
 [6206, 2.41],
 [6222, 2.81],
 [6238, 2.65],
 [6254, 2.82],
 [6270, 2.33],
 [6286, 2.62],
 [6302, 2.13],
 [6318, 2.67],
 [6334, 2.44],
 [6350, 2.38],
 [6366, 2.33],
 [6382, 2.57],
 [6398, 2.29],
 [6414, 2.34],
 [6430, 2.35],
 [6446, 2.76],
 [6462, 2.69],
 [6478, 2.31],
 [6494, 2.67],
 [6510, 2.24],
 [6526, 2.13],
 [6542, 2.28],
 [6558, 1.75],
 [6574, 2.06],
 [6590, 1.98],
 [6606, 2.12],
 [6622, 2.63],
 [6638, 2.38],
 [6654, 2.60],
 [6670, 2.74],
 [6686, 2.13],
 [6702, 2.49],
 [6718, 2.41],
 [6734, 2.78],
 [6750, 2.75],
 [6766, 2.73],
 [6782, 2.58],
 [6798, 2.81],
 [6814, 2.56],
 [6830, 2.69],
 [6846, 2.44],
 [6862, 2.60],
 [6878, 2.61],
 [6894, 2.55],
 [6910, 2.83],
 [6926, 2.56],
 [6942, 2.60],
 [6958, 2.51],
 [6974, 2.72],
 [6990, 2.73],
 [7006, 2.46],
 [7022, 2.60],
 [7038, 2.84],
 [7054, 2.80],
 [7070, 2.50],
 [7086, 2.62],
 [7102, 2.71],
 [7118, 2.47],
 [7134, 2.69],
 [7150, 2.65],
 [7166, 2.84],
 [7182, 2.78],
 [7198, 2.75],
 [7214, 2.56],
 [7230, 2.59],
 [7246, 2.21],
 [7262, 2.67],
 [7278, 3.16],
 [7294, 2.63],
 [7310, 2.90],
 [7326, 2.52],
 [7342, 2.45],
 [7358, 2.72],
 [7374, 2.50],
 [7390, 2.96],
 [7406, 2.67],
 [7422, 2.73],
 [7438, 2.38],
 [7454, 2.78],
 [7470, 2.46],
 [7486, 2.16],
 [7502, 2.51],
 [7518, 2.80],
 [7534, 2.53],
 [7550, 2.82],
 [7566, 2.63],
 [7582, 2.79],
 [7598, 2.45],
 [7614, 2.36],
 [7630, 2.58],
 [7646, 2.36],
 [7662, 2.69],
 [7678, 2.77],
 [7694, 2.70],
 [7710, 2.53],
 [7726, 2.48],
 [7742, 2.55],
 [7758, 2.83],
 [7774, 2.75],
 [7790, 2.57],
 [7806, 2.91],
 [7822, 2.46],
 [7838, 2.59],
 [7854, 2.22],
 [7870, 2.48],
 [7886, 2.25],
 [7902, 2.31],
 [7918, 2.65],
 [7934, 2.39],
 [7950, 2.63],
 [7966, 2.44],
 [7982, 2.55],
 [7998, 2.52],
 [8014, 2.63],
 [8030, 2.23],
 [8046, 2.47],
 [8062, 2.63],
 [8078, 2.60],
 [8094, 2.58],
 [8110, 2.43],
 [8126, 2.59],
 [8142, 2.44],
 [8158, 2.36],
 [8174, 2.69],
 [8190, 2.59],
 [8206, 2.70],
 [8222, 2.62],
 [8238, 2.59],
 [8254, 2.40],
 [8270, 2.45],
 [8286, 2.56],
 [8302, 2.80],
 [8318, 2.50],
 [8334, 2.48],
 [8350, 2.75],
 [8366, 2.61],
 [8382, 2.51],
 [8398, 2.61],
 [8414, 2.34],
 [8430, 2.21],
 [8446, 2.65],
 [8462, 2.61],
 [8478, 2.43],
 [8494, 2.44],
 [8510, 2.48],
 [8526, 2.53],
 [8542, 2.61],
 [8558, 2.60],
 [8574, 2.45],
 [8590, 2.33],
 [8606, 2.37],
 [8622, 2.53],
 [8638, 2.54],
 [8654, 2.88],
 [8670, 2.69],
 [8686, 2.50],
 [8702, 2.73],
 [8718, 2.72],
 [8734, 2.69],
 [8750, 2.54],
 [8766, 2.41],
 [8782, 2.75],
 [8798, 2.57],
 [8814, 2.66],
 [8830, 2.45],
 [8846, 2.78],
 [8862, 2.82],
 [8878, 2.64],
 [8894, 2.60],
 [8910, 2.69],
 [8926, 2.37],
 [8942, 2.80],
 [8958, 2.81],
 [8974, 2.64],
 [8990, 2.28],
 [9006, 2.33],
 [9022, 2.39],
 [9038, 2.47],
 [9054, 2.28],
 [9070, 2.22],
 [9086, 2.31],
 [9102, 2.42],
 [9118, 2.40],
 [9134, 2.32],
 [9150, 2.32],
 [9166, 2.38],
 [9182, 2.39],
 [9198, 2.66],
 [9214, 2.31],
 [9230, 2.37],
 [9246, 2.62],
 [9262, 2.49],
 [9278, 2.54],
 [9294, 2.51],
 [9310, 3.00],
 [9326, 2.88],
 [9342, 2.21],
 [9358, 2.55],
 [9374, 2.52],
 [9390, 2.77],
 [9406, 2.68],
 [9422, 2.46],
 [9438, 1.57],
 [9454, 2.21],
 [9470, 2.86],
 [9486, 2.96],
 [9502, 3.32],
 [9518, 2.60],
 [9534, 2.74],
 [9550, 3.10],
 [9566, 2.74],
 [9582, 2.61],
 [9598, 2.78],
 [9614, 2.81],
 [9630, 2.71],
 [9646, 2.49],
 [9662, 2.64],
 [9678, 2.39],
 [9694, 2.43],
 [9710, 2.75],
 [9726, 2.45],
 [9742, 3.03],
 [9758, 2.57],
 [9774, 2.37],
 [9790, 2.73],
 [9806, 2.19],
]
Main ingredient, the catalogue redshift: 0.27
